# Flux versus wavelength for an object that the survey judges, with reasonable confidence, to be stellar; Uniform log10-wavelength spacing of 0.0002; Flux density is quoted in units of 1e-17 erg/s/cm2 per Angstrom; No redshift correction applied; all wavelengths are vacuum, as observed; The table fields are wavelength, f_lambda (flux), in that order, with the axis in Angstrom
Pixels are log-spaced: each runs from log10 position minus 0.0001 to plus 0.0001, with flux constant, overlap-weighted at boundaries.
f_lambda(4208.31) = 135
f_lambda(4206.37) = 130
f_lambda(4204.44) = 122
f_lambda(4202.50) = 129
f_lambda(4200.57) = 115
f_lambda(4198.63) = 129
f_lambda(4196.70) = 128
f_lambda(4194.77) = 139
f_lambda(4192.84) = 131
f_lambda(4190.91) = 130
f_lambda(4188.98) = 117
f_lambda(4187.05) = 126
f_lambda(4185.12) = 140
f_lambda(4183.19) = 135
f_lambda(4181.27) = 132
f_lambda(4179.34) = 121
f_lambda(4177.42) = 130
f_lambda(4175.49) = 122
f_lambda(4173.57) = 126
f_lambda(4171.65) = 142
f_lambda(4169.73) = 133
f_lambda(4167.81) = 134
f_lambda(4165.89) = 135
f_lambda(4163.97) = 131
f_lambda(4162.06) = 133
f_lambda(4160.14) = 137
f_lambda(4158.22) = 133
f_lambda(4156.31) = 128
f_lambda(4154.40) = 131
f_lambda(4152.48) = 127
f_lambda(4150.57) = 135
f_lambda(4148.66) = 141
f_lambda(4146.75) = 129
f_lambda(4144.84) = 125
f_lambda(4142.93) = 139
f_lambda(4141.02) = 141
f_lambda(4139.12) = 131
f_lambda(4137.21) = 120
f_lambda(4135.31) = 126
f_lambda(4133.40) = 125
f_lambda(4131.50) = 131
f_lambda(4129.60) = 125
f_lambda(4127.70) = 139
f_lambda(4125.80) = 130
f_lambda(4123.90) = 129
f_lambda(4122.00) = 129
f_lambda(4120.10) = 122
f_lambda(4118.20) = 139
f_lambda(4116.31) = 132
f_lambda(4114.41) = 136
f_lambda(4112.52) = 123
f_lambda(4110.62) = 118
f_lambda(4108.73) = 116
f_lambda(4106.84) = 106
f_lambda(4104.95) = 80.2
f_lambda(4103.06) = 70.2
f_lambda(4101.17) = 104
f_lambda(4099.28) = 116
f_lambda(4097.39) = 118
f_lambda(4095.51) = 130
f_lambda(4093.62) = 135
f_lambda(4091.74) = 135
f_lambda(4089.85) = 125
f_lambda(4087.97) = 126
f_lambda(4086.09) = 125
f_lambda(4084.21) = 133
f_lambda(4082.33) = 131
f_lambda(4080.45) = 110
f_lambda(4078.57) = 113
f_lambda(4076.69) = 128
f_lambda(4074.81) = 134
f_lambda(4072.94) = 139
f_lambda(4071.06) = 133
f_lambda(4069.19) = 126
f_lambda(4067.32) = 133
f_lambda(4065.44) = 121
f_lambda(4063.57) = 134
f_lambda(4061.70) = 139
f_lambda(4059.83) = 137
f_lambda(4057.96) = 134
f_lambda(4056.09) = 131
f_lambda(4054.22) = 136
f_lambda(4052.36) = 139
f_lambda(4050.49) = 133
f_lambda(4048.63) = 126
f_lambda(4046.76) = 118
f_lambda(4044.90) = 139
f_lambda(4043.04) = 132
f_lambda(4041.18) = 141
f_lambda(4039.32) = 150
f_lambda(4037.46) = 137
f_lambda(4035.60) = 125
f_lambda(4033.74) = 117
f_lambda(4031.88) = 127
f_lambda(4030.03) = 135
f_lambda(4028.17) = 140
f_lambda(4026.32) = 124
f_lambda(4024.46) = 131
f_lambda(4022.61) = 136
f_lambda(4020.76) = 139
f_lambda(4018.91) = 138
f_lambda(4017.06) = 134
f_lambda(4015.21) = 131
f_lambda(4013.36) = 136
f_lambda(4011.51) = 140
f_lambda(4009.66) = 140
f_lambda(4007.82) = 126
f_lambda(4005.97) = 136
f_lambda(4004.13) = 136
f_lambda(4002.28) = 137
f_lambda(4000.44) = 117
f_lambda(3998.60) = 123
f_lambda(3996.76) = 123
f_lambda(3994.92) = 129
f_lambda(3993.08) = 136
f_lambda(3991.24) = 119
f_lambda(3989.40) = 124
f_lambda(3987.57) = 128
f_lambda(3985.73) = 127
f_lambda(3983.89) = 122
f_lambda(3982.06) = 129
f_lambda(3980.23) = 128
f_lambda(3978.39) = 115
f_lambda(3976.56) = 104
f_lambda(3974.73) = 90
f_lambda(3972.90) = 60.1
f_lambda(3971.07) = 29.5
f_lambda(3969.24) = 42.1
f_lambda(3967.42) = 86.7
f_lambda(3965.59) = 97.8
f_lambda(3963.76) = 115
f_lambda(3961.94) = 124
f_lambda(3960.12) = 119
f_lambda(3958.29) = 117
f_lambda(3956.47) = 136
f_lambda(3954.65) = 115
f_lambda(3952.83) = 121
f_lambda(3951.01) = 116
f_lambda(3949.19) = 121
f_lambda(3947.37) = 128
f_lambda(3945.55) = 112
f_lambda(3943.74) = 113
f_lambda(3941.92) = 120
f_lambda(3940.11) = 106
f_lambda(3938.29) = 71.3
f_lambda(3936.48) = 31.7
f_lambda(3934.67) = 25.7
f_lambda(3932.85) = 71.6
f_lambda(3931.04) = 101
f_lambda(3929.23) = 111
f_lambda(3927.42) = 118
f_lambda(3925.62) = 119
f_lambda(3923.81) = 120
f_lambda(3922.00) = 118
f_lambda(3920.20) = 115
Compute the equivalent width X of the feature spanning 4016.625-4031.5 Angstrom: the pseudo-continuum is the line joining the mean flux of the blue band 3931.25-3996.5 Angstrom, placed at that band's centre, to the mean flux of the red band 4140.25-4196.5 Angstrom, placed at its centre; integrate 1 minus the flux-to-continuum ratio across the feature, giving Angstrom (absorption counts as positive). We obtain -3.0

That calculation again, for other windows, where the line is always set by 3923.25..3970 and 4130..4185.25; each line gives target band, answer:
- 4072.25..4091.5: -0.90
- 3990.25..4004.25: -2.27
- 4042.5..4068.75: -3.33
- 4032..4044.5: -2.01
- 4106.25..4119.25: 0.04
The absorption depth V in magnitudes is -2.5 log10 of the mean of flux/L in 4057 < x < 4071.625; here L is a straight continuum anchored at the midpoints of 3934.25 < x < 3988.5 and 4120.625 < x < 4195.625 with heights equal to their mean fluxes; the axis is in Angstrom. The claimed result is -0.13 mag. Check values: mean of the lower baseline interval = 102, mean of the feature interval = 132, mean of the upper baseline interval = 131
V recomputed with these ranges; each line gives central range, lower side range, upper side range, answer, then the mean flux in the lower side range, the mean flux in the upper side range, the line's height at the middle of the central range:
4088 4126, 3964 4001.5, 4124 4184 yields 0.04 mag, 107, 131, 124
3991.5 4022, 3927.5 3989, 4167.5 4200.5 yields -0.22 mag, 101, 130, 108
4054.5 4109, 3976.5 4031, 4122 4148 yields 0.06 mag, 130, 130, 130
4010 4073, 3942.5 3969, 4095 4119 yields -0.17 mag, 114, 114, 114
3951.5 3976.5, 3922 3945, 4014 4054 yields 0.09 mag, 93.7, 133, 106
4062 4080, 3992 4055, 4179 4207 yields 0.02 mag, 133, 128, 131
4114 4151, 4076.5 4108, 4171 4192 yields -0.08 mag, 116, 129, 122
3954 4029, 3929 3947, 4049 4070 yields -0.11 mag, 86.7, 133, 107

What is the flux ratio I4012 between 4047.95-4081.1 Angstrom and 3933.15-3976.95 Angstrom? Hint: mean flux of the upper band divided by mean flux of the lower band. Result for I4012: 1.4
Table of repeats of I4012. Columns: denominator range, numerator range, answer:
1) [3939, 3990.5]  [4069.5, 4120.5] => 1.12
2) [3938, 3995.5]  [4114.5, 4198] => 1.19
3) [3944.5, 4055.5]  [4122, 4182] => 1.07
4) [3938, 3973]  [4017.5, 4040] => 1.28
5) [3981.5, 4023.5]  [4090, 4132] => 0.93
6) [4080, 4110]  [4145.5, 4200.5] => 1.12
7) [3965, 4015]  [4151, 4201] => 1.14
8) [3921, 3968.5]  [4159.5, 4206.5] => 1.24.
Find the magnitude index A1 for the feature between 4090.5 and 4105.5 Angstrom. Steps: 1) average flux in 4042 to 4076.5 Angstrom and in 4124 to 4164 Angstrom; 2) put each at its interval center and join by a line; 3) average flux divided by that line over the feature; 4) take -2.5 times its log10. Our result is 0.18 mag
